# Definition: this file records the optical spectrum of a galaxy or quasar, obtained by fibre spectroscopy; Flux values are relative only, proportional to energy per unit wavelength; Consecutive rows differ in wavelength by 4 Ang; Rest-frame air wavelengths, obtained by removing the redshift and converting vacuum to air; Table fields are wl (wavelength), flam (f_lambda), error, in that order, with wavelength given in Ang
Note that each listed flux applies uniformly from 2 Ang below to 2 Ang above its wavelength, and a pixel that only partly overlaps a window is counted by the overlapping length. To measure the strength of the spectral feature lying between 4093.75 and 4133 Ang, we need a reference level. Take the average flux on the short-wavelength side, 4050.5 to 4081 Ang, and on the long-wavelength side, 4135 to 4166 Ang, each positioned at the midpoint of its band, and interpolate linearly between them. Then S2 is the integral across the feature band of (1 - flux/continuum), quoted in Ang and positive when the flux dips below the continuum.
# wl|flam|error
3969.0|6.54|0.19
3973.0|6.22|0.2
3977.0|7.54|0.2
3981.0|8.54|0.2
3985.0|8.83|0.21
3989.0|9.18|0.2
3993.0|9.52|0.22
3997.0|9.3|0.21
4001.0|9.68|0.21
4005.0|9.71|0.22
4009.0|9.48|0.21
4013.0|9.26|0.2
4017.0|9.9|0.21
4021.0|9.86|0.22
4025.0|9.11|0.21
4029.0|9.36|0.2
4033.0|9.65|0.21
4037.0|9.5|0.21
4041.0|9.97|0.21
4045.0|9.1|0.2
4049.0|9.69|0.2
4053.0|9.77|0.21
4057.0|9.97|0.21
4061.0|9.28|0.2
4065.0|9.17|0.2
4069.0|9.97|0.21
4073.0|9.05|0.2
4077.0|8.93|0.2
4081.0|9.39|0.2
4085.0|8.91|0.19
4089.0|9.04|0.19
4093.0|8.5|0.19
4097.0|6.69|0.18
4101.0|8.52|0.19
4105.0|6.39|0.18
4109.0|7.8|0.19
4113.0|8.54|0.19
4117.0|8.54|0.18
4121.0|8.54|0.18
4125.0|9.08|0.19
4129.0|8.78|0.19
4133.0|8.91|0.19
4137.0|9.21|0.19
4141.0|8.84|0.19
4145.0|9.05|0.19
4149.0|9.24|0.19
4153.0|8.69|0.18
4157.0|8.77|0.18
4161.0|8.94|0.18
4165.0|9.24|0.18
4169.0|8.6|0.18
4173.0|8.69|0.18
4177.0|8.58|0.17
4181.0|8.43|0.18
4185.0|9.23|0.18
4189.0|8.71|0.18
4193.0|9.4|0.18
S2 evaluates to 4.42 Ang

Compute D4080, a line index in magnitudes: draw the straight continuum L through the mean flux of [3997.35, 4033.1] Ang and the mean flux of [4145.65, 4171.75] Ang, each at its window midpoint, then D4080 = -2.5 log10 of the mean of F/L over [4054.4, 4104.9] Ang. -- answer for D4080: 0.05 mag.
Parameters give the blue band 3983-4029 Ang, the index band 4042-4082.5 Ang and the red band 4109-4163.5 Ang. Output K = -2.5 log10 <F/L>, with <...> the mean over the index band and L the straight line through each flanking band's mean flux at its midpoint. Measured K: -0.03 mag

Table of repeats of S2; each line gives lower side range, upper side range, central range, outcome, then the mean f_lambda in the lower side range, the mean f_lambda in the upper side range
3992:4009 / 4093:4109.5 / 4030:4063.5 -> -4.00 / 9.55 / 7.45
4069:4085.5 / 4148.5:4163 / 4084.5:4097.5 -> 1.06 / 9.19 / 8.88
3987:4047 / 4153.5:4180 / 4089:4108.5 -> 3.02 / 9.51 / 8.78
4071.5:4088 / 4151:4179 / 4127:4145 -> -0.13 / 9.07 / 8.79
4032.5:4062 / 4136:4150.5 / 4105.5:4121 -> 1.85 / 9.63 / 9.07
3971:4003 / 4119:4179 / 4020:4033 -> -1.16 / 8.6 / 8.88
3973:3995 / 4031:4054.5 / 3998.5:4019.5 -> -1.49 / 8.49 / 9.61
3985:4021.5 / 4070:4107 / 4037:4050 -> -0.84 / 9.49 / 8.42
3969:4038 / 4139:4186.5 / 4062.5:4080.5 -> -0.69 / 9.02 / 8.85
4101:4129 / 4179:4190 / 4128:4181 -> -2.03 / 8.22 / 8.8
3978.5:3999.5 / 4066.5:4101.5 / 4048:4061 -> -1.26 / 9.05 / 8.79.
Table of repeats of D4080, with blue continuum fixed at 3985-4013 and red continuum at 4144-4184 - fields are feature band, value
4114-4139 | 0.02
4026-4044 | -0.03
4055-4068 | -0.04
